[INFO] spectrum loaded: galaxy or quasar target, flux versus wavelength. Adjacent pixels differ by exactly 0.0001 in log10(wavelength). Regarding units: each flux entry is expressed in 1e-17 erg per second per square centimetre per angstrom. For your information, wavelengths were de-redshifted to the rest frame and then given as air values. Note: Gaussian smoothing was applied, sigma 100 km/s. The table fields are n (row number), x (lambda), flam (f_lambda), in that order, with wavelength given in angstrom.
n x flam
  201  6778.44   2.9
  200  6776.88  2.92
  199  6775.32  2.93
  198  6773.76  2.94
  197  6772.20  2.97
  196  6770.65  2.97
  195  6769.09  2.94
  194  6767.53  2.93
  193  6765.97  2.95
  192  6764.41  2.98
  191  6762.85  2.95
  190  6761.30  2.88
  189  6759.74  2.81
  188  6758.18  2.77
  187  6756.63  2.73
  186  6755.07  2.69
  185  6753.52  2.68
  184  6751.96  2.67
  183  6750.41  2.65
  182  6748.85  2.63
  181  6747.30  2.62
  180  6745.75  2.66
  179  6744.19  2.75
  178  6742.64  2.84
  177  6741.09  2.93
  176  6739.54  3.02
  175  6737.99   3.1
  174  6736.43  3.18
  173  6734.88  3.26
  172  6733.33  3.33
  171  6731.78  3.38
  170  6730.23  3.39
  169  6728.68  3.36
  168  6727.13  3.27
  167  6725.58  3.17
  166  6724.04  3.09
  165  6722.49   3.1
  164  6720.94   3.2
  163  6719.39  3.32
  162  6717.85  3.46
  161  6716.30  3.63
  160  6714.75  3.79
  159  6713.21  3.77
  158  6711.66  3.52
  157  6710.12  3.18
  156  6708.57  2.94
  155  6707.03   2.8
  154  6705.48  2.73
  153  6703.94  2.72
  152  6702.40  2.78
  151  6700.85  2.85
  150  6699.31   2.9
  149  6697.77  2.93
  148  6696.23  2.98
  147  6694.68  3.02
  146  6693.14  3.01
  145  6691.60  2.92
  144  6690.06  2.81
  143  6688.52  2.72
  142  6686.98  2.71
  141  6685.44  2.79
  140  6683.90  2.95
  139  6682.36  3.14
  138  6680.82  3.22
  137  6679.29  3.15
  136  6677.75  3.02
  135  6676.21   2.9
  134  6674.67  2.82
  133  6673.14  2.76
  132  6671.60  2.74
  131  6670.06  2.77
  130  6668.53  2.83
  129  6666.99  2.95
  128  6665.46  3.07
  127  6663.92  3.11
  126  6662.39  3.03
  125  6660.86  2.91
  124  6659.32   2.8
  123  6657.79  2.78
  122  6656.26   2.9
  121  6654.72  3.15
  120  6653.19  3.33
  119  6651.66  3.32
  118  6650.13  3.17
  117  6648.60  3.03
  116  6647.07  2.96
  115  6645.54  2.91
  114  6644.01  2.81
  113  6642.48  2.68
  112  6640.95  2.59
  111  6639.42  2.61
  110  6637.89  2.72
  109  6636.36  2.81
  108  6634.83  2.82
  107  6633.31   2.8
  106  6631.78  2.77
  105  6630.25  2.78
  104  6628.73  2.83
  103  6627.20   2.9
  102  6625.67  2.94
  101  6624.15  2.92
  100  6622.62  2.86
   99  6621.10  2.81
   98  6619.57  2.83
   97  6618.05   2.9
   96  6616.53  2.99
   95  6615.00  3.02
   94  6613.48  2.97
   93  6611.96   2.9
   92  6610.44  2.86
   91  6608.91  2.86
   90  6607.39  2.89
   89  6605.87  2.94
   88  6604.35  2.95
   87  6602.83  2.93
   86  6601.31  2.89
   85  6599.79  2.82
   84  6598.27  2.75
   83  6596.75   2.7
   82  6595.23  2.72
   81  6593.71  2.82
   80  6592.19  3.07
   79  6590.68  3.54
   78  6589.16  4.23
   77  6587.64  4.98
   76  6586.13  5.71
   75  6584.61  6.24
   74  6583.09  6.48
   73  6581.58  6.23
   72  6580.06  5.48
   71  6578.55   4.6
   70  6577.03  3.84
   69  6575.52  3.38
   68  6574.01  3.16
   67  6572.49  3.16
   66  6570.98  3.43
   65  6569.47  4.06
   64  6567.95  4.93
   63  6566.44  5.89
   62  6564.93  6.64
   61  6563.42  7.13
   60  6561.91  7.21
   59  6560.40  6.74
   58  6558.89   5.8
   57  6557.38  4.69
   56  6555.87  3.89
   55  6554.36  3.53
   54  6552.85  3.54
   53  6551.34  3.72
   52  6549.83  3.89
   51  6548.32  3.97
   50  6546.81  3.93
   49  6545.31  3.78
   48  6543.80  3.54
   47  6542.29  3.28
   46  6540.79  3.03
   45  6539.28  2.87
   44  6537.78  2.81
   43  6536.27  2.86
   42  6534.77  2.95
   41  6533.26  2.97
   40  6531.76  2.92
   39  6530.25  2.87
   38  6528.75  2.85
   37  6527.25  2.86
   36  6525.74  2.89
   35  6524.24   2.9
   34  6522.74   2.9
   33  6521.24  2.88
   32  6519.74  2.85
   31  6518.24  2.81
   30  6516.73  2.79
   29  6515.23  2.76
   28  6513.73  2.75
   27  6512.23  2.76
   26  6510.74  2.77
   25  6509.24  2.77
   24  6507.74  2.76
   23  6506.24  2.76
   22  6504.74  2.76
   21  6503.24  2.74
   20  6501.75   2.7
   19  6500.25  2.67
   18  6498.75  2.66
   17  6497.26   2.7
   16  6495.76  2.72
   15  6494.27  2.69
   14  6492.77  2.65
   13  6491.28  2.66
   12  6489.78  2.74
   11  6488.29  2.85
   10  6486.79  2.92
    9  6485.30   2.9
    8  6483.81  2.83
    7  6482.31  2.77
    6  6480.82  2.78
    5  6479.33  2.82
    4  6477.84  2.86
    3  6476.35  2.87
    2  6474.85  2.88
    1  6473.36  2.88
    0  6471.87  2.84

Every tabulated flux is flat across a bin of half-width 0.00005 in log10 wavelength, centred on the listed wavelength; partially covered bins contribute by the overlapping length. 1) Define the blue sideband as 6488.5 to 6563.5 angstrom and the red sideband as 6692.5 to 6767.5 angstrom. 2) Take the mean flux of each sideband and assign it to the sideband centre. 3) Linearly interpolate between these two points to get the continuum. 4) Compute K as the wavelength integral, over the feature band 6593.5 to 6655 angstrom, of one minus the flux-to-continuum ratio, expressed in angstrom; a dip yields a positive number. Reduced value 5.5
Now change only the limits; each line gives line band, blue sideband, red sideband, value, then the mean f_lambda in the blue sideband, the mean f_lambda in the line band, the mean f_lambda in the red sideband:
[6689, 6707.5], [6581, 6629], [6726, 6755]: 1.46 angstrom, 3.42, 2.87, 2.98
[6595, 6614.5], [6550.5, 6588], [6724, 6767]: 7.26 angstrom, 4.98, 2.87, 2.95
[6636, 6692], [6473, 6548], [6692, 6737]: 3.34 angstrom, 2.89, 2.92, 3.17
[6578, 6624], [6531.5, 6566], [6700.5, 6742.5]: 3.85 angstrom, 4.2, 3.58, 3.19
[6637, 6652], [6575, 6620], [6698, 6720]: 2.53 angstrom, 3.66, 2.87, 3.16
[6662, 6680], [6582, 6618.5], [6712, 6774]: 1.91 angstrom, 3.49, 2.93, 3.05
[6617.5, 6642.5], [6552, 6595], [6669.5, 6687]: 6.45 angstrom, 4.77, 2.8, 2.92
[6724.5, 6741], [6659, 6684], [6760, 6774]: -1.59 angstrom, 2.95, 3.23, 2.94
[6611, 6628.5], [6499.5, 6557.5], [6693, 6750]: 1.02 angstrom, 3.09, 2.91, 3.1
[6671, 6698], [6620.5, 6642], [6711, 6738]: 1.67 angstrom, 2.8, 2.92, 3.36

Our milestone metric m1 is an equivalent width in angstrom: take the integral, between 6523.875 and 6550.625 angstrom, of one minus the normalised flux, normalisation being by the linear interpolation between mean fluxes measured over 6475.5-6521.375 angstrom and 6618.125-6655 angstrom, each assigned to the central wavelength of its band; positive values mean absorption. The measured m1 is -3.60 angstrom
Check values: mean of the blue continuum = 2.77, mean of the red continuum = 2.89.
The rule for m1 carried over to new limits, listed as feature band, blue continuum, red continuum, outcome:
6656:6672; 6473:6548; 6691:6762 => 0.5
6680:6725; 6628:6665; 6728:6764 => -2.4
